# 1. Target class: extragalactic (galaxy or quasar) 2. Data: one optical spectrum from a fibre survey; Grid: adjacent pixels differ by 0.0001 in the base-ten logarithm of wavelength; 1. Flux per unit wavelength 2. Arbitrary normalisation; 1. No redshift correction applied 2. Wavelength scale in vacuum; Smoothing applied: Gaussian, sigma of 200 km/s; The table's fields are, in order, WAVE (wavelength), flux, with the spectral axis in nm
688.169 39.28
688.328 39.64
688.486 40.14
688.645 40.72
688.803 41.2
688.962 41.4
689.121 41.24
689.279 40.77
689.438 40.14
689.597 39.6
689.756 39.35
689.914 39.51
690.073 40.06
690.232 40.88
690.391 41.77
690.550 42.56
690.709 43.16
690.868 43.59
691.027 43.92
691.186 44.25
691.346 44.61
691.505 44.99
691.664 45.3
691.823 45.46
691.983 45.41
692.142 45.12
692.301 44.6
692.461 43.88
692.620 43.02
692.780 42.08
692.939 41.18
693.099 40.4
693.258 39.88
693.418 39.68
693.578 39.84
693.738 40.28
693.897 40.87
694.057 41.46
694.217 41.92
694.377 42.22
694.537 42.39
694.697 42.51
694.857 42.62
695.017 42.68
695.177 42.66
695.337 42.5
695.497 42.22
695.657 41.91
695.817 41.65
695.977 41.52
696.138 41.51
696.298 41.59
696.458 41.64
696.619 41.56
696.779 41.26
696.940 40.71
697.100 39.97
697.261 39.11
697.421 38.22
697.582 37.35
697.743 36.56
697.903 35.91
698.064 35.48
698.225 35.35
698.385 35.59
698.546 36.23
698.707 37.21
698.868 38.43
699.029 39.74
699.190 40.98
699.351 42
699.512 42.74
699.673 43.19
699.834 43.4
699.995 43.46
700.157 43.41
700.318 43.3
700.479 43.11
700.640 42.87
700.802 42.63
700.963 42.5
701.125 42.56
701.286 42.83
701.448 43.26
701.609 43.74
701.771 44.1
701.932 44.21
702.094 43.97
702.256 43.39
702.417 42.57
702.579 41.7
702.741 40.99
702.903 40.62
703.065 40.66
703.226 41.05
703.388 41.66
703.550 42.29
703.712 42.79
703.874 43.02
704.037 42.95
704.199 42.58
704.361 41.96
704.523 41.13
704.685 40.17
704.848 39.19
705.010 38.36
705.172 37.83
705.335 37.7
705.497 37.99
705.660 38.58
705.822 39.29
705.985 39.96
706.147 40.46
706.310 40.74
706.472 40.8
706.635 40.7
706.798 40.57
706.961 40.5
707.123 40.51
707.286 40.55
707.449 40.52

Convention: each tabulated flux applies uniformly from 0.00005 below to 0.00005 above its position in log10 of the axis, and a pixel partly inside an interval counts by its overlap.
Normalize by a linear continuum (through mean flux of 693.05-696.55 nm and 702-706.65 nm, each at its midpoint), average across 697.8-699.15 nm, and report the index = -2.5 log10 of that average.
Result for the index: 0.12 mag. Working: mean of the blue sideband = 41.6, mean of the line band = 36.9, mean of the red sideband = 40.9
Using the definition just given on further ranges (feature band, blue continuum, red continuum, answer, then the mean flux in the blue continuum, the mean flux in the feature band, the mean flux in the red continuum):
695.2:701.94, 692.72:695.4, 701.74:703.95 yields 0.03 mag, 41.5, 40.9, 42.3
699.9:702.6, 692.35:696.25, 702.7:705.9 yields -0.06 mag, 41.7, 43.2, 40.5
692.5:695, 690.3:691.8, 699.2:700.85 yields 0.05 mag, 43.8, 41.4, 42.9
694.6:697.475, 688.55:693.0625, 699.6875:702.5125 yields 0.04 mag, 42.5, 41.5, 43.2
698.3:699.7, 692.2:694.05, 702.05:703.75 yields 0.06 mag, 41.5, 39.4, 41.9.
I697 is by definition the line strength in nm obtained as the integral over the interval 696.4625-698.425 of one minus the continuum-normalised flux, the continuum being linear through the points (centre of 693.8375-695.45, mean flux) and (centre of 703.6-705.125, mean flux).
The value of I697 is 0.17 nm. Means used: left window 42.2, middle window 38.3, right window 41.3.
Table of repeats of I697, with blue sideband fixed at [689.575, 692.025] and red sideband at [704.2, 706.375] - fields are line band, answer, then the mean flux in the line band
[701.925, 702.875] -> -0.06 nm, 42.5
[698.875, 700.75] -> -0.07 nm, 42.4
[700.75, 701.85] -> -0.07 nm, 43.1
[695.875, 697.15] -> 0.01 nm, 41.3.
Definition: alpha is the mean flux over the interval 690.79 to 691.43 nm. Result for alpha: 44.1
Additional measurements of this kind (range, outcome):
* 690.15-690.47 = 41.3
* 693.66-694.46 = 41.4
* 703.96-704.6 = 42.2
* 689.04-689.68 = 40.4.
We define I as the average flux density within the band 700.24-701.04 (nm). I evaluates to 42.9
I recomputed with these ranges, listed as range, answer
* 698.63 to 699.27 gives 39.1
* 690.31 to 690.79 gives 42.5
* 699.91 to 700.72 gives 43.2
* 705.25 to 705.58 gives 37.8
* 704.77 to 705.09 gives 38.8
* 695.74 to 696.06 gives 41.5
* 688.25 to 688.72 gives 40.2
